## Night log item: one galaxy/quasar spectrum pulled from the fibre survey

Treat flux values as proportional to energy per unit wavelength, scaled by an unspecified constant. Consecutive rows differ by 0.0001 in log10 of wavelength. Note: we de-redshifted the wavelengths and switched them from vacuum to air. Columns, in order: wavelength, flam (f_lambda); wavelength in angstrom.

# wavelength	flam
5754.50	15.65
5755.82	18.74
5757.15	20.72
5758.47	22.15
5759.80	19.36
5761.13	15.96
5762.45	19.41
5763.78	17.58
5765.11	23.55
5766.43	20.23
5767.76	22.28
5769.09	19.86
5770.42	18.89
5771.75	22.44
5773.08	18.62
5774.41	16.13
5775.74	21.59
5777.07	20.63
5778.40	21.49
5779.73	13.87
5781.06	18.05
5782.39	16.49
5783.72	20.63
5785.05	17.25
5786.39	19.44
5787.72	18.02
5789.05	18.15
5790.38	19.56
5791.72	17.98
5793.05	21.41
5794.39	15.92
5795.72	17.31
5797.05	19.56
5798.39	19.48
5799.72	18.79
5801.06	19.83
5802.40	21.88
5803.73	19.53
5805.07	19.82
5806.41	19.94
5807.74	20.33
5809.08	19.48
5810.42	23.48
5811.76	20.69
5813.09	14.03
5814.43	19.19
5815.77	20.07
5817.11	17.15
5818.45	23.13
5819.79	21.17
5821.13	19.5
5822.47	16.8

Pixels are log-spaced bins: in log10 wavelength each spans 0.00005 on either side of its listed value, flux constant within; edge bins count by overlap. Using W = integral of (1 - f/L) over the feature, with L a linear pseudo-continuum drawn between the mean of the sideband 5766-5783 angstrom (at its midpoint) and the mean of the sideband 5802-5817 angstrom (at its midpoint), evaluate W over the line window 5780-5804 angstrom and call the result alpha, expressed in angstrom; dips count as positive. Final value 0.9 angstrom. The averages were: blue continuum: 19.3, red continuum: 19.7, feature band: 18.8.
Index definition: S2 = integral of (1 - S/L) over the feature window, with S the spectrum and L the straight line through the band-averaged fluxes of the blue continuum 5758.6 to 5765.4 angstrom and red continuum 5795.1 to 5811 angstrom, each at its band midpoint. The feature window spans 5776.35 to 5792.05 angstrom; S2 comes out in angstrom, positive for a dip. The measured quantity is 0.9 angstrom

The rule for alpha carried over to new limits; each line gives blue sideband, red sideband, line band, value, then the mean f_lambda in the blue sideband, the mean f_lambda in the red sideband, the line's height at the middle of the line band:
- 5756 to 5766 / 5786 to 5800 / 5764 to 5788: -0.2 angstrom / 19.8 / 18.7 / 19.3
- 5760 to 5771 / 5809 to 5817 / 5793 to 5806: 0.1 angstrom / 19.7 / 19.3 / 19.4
